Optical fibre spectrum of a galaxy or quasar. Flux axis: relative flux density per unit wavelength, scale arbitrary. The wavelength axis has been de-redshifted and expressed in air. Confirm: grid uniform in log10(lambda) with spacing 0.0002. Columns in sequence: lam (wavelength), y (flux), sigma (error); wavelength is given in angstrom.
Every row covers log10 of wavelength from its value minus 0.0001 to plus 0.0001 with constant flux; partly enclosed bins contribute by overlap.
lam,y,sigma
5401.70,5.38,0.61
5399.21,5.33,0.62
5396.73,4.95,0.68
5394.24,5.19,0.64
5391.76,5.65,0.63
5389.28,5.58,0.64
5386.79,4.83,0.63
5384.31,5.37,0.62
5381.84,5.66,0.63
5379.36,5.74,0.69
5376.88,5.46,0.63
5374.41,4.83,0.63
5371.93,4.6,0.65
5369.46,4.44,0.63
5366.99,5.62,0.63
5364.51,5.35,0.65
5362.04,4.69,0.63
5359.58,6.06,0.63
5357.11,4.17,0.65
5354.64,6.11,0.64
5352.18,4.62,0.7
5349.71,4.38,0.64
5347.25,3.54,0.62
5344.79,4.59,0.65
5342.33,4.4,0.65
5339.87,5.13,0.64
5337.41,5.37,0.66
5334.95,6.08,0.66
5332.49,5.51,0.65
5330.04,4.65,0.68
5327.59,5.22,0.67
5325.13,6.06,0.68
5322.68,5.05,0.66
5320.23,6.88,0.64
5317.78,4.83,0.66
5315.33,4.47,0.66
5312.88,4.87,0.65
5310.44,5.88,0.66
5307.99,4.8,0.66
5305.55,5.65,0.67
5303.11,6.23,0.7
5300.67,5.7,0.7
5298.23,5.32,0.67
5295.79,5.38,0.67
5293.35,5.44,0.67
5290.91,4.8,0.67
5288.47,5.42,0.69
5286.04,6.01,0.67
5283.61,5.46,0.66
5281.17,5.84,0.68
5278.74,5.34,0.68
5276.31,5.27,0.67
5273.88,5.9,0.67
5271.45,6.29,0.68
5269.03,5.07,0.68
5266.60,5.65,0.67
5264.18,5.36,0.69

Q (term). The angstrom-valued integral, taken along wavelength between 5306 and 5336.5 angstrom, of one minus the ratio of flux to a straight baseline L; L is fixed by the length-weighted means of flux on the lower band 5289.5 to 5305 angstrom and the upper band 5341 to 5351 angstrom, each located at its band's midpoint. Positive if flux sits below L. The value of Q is -3.2 angstrom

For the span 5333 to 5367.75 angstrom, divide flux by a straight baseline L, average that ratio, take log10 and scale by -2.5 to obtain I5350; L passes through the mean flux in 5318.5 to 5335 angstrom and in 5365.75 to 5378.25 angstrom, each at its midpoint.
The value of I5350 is 0.06 mag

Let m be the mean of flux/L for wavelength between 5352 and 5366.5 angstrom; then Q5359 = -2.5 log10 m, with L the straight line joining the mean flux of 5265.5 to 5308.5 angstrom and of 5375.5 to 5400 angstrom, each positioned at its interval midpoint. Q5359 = 0.04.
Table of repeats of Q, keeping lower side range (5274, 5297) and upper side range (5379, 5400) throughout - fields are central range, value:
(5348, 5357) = 0.9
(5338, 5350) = 2.1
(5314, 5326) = 0.0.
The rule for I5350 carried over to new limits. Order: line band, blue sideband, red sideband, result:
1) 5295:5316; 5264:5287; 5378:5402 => 0.03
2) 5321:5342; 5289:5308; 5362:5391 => 0.00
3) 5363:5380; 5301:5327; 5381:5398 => 0.05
